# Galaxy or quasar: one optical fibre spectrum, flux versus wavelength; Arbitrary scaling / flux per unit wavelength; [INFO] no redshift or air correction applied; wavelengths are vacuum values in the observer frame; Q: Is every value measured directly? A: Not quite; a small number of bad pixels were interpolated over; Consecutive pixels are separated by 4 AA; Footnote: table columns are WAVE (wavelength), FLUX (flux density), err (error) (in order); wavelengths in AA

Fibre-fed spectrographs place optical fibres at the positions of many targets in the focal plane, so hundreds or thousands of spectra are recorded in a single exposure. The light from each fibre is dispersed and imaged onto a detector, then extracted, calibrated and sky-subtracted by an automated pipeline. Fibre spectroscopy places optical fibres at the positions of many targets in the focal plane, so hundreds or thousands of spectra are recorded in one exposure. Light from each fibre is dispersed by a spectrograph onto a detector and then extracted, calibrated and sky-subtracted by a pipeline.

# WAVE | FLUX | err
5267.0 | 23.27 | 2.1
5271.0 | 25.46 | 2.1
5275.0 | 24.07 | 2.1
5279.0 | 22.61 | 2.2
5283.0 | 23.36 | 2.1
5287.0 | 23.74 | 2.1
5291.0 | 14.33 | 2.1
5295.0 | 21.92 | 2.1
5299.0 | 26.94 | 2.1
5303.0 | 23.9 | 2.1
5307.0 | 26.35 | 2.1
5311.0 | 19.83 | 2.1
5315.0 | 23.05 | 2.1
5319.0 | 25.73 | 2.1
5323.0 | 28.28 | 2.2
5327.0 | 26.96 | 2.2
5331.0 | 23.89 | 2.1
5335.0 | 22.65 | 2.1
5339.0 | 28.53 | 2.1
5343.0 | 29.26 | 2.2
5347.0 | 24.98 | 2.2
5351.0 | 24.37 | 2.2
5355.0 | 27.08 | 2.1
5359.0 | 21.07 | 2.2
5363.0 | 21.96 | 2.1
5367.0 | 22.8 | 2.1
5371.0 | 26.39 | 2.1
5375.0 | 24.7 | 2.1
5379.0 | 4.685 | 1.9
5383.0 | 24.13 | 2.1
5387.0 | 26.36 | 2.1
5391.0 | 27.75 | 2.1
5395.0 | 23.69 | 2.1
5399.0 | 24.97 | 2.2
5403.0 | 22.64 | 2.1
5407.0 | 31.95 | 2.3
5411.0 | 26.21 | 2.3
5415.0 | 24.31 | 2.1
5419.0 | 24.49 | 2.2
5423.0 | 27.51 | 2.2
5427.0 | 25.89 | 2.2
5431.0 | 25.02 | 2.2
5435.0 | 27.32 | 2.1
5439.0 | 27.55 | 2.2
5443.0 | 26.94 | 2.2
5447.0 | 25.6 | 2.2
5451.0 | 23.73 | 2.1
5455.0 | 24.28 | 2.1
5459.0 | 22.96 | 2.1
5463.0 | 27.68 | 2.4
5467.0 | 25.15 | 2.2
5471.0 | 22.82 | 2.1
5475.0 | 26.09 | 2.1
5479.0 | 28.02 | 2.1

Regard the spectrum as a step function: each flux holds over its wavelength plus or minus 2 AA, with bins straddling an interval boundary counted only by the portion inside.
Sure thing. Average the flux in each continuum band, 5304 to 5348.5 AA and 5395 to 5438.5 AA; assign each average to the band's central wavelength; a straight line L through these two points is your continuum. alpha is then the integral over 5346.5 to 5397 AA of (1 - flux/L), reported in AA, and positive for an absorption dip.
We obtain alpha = 5.2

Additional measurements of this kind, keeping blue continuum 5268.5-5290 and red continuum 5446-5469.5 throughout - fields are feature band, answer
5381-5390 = -0.5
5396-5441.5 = -3.0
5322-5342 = -1.9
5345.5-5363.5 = 0.0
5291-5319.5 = 0.5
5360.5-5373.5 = 0.2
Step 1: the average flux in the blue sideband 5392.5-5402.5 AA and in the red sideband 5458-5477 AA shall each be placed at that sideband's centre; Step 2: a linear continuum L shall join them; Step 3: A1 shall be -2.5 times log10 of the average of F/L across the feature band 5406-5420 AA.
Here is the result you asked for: -0.09 mag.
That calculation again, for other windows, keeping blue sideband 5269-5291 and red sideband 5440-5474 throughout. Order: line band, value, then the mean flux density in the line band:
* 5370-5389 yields 0.15 mag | 21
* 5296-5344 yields -0.08 mag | 25.3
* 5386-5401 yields -0.06 mag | 25.6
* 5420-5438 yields -0.07 mag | 26.4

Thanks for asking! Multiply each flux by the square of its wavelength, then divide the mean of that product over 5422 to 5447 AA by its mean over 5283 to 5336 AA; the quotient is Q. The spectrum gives 1.2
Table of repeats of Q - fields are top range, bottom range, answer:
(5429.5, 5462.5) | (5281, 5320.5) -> 1.18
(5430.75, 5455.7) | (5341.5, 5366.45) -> 1.09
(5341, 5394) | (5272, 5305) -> 1.07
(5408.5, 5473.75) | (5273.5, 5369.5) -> 1.11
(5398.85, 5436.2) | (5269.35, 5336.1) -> 1.15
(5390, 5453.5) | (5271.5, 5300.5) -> 1.21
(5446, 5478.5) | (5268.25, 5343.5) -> 1.09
